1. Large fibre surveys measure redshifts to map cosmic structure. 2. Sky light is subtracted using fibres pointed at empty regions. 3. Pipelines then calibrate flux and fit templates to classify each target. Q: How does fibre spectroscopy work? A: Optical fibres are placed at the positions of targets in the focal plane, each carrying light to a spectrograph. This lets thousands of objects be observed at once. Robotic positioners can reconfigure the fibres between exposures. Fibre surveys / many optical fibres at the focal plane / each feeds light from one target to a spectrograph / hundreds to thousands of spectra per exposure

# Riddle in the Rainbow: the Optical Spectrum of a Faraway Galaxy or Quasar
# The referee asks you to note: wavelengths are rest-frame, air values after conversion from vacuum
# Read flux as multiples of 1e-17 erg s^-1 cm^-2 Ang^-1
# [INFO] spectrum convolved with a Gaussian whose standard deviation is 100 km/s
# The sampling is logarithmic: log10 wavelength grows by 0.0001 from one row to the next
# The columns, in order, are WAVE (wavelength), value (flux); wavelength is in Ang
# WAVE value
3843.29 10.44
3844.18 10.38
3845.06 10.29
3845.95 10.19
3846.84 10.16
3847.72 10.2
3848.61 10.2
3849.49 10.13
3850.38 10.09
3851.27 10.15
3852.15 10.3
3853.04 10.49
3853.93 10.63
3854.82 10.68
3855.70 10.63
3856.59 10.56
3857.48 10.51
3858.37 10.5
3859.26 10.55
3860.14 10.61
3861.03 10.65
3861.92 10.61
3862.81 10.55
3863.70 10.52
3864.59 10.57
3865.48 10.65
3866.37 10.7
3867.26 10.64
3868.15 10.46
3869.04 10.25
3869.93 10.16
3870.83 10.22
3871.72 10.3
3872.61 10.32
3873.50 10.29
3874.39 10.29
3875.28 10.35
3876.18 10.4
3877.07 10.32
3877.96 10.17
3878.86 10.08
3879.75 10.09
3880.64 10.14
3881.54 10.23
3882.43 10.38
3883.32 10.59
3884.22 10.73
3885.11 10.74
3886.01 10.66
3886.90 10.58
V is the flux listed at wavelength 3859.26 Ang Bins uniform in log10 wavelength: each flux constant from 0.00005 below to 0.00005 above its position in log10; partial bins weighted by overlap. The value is 10.55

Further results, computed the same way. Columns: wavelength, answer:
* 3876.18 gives 10.4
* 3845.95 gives 10.19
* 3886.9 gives 10.58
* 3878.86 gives 10.08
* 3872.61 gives 10.32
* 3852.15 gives 10.3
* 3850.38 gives 10.09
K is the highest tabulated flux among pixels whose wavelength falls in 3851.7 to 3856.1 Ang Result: 10.68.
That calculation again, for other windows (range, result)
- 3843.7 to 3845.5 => 10.38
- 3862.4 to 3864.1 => 10.55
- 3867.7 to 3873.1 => 10.46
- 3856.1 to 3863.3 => 10.65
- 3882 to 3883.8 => 10.59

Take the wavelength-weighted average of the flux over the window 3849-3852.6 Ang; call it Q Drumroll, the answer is 10.2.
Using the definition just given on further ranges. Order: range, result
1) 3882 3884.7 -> 10.6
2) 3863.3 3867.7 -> 10.6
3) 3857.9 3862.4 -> 10.6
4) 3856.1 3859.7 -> 10.5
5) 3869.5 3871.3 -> 10.1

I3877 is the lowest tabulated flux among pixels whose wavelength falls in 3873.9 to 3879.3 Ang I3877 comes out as 10.08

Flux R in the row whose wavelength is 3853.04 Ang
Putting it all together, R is 10.49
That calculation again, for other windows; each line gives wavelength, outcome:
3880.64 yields 10.14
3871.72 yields 10.3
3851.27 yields 10.15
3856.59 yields 10.56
